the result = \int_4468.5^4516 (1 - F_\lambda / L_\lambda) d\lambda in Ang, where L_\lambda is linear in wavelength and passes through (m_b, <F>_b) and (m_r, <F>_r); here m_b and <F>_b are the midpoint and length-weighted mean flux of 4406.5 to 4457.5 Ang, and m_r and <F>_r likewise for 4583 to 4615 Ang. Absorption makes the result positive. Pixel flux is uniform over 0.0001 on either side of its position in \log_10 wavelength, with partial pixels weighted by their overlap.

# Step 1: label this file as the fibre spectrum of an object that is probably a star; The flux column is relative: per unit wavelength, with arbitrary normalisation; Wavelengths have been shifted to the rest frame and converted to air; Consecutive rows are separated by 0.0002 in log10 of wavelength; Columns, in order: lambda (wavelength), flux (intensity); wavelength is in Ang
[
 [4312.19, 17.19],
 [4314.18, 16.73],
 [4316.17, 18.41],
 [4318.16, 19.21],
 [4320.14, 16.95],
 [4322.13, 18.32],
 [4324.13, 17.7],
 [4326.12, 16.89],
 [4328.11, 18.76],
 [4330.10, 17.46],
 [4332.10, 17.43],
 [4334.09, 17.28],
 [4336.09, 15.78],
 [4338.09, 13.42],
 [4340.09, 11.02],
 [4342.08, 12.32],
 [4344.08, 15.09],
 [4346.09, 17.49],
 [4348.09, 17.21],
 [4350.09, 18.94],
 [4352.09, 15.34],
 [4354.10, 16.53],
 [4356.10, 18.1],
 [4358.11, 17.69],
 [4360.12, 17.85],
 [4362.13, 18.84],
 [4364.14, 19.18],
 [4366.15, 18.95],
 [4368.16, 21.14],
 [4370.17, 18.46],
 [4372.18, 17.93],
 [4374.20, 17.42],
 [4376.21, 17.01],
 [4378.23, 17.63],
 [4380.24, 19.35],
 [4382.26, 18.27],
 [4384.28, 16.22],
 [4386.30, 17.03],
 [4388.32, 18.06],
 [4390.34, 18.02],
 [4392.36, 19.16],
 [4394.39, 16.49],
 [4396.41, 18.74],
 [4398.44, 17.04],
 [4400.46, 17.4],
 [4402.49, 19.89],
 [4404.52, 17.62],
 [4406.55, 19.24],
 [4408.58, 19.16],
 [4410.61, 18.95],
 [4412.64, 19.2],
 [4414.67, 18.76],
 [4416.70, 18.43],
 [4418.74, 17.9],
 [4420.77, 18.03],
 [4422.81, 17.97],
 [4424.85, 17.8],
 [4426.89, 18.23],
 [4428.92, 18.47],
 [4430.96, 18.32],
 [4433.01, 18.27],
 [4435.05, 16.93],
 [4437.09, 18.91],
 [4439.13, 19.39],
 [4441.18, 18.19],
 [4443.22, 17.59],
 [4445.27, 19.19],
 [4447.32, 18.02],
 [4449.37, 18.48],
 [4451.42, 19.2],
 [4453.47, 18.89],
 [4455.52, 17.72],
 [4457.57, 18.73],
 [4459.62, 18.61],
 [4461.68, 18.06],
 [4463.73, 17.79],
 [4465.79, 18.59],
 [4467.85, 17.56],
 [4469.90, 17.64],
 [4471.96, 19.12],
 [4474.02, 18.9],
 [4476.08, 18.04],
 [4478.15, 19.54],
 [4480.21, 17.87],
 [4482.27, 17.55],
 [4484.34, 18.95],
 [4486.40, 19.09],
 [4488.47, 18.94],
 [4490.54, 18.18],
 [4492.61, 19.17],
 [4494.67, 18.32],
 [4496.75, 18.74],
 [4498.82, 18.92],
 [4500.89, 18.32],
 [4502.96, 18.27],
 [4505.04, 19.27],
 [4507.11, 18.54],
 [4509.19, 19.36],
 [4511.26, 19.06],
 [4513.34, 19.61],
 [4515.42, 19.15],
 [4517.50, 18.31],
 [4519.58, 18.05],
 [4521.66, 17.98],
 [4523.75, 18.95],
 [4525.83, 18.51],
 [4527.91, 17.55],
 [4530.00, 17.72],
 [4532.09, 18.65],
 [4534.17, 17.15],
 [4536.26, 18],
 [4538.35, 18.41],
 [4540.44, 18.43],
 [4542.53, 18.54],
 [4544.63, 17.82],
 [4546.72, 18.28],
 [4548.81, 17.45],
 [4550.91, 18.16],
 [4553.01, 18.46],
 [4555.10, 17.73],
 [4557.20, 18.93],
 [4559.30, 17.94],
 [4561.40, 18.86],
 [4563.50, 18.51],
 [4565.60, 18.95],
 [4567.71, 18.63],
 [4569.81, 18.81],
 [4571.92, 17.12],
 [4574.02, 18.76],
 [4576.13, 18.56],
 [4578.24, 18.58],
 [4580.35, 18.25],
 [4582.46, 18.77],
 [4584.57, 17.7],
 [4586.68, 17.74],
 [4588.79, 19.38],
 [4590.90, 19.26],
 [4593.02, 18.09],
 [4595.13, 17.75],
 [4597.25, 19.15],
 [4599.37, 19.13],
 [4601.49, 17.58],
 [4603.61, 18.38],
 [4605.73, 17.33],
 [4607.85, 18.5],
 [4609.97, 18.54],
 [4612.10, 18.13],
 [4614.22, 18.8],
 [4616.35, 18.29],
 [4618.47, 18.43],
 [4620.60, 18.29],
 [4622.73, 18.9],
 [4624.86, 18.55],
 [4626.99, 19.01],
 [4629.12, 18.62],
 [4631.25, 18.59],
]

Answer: -0.8 Ang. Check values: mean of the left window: 18.4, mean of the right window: 18.4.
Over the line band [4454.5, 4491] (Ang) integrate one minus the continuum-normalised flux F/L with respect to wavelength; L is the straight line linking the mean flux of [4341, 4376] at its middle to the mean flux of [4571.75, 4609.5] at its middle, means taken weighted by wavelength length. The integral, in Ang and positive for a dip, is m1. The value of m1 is -0.9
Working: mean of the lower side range 17.5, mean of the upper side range 18.4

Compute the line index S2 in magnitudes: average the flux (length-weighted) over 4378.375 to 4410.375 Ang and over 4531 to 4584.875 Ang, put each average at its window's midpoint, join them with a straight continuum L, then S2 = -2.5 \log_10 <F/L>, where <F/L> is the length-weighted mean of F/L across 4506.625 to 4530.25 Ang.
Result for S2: -0.02 mag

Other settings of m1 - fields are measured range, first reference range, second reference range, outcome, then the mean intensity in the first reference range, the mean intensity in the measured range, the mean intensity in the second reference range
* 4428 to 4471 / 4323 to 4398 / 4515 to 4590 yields -1.33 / 17.3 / 18.3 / 18.3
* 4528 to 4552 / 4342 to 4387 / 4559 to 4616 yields 0.29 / 17.7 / 18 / 18.4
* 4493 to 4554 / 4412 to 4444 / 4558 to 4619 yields -0.21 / 18.3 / 18.4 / 18.4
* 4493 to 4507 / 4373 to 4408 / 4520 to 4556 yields -0.46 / 17.9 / 18.7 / 18.1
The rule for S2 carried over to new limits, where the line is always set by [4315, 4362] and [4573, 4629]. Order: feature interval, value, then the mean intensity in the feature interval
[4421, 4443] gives -0.051 mag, 18.2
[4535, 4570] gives -0.011 mag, 18.3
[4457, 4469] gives -0.038 mag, 18.2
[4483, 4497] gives -0.059 mag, 18.7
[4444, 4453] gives -0.072 mag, 18.7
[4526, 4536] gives 0.009 mag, 17.9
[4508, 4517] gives -0.078 mag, 19.2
